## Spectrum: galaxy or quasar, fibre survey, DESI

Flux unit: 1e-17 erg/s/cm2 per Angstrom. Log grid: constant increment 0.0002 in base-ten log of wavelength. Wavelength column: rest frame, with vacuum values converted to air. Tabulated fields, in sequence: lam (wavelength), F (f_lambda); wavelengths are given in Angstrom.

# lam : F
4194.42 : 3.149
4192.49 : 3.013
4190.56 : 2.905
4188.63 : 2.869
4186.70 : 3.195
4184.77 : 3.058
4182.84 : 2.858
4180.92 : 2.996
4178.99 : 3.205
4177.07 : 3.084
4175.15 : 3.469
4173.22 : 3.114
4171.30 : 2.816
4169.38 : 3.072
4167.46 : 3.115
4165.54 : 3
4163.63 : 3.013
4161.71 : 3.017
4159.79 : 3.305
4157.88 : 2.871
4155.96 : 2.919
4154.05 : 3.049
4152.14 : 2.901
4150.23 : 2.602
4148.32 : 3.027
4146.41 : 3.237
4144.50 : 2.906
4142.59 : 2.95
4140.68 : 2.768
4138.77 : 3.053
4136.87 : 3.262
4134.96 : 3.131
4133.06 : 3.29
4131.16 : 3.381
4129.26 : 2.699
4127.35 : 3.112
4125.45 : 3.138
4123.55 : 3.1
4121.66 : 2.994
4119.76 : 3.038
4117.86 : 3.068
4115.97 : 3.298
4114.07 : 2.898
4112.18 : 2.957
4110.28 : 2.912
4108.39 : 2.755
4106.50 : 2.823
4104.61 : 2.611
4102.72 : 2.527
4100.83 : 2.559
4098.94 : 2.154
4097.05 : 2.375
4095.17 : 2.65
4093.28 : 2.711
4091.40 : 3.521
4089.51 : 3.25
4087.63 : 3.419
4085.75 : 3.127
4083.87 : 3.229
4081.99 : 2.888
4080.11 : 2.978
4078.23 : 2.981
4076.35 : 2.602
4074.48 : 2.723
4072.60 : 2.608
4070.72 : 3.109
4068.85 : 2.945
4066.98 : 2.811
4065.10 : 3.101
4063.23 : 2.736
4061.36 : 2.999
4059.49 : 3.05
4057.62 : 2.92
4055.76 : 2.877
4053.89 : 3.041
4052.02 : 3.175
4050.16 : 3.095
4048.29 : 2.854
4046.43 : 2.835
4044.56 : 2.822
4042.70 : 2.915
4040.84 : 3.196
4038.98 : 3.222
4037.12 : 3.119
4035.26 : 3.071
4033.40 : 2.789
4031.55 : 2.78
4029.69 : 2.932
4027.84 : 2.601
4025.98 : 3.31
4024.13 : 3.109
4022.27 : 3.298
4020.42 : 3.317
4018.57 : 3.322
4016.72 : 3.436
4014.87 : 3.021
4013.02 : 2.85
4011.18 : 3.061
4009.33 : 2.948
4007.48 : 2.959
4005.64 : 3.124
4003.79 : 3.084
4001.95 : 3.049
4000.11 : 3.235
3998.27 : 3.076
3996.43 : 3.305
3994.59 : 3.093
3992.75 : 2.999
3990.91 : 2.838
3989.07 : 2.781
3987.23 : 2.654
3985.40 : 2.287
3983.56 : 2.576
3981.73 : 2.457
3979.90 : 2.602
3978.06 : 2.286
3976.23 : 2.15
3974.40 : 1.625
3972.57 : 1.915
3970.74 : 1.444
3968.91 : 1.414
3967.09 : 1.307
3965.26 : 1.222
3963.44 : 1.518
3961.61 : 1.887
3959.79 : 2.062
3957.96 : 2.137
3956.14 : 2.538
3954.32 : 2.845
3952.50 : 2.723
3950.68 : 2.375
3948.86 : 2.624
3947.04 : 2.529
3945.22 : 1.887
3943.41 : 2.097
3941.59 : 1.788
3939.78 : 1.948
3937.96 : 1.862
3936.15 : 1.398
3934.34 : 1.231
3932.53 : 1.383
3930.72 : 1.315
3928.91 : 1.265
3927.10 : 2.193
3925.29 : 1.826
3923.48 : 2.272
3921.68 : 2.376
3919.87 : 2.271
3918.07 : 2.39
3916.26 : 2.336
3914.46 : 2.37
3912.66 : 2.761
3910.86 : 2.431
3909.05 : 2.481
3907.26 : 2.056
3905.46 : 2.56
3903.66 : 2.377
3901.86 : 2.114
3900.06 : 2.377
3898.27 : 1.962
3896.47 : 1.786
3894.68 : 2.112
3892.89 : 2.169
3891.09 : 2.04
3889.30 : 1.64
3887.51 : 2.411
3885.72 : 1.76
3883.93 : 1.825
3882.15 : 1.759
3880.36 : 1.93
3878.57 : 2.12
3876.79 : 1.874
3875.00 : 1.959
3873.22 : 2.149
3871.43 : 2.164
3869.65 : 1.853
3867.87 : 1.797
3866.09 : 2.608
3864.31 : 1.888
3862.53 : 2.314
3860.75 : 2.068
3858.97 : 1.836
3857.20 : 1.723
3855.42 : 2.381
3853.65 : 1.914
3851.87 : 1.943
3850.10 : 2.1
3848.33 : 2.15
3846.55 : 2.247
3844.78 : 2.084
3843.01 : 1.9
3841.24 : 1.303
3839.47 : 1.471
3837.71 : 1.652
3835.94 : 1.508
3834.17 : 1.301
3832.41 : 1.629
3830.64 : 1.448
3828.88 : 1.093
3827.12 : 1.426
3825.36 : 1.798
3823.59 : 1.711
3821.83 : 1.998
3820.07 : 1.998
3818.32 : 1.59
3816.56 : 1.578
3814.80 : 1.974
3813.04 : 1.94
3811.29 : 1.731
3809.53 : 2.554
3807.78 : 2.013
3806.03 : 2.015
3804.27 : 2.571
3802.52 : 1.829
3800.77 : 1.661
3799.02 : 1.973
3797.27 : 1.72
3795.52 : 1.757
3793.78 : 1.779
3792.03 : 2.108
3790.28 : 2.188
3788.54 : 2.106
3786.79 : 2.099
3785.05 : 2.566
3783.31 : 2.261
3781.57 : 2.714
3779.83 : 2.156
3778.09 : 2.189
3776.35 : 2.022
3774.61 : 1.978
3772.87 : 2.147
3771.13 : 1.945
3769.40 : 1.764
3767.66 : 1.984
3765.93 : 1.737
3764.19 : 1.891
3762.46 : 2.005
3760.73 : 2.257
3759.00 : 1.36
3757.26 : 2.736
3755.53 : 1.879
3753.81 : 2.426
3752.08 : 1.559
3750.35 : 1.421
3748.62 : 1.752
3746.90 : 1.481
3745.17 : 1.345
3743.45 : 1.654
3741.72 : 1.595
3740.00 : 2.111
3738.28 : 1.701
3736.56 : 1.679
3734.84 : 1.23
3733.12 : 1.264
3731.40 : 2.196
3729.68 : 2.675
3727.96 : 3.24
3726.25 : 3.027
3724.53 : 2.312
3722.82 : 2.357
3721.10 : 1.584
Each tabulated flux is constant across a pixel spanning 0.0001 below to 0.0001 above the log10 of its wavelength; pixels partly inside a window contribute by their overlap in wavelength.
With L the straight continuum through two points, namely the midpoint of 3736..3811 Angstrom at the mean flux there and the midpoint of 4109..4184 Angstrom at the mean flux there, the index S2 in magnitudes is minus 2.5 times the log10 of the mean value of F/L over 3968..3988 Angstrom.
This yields 0.20 mag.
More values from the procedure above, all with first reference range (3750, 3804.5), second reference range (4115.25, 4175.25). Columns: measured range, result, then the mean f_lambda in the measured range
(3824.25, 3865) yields 0.23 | 1.79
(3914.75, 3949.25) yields 0.25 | 1.94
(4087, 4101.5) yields 0.03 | 2.82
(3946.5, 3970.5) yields 0.22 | 2.07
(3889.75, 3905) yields 0.12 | 2.12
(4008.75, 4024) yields -0.17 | 3.16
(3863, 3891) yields 0.16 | 1.99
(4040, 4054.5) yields -0.08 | 2.99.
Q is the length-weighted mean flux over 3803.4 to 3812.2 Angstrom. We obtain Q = 2.18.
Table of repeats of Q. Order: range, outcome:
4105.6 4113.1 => 2.86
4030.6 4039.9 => 3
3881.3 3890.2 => 1.88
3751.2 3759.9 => 1.99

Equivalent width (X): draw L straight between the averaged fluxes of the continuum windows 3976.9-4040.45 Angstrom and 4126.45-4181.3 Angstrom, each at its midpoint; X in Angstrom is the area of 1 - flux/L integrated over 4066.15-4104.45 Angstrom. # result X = 1.9 Angstrom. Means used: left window 2.96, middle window 2.85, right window 3.05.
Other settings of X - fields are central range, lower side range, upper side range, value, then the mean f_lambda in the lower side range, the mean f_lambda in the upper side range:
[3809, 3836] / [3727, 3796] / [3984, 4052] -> 6.3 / 1.98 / 3.01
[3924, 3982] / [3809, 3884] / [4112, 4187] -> 9.0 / 1.87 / 3.05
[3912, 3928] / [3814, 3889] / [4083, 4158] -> -1.2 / 1.86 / 2.96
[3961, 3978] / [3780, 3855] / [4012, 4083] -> 6.4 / 1.9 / 2.99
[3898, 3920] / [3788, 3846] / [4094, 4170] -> -2.3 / 1.8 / 2.94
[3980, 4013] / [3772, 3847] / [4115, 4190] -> -4.9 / 1.9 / 3.05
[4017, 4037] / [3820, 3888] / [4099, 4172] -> -4.1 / 1.87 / 2.97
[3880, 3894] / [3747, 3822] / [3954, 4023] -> 2.1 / 1.99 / 2.57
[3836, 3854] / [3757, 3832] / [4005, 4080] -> 2.6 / 1.95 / 2.99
